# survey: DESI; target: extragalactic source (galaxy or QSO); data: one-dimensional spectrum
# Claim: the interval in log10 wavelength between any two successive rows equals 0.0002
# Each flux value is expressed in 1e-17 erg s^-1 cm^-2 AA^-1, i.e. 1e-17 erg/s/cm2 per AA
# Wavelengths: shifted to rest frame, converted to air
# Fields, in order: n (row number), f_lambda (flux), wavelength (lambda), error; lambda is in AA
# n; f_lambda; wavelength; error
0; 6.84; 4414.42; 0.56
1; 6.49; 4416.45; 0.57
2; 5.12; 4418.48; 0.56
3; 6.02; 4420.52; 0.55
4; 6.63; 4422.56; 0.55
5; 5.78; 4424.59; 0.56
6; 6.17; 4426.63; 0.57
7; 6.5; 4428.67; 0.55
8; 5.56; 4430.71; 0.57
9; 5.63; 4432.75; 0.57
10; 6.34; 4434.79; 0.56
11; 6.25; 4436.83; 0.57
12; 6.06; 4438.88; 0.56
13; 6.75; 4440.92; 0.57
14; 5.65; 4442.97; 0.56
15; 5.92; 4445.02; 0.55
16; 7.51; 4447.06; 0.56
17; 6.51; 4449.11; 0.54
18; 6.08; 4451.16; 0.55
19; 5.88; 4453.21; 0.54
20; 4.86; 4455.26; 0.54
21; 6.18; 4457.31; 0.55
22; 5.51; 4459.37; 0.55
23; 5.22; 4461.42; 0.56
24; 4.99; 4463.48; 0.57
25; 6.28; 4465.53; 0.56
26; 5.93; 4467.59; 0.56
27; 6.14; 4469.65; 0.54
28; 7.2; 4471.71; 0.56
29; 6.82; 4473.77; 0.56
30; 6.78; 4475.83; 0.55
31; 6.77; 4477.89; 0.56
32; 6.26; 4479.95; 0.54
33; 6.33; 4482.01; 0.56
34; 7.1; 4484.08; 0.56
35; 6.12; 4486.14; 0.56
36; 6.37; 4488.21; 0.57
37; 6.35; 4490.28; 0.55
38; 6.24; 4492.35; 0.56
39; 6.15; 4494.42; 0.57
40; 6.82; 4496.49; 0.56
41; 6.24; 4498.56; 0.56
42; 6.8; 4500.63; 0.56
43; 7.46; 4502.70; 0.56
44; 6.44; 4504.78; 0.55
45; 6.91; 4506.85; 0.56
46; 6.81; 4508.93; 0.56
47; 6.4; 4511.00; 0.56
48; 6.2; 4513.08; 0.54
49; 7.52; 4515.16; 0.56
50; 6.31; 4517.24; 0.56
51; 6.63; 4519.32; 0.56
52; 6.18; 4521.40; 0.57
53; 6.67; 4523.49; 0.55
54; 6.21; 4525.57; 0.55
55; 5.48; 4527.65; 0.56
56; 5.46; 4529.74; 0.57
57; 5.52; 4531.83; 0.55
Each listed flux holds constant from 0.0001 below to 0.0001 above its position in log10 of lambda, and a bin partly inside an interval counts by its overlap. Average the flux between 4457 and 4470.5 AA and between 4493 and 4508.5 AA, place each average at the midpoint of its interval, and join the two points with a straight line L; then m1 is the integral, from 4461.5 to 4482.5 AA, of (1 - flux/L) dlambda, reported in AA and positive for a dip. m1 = -1.27 AA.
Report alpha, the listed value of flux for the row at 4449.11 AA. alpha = 6.51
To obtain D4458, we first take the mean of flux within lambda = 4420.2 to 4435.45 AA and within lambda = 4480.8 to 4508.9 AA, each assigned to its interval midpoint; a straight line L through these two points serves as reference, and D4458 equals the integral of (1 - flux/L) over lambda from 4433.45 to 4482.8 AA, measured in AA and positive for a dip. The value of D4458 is 1.00 AA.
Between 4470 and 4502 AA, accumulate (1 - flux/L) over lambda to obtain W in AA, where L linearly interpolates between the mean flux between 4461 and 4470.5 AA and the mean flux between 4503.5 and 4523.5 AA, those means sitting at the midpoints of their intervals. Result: -2.4 AA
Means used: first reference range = 5.73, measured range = 6.56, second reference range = 6.61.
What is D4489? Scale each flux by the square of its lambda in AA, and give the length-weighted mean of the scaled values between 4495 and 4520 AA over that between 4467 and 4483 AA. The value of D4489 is 1.04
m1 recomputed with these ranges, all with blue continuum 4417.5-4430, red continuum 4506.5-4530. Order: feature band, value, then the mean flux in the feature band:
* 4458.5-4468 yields 0.96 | 5.57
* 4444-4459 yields 0.08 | 6.11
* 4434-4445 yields -0.16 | 6.18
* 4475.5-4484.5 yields -0.50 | 6.61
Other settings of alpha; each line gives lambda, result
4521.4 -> 6.18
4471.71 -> 7.2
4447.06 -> 7.51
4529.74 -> 5.46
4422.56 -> 6.63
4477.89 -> 6.77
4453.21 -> 5.88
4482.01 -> 6.33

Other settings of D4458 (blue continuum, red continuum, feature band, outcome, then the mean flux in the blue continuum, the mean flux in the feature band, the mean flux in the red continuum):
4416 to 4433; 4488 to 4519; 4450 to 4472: 1.7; 5.99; 5.8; 6.61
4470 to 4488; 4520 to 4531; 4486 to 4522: -1.6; 6.64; 6.57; 6.01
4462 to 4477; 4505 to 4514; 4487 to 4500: 0.2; 6.28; 6.37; 6.58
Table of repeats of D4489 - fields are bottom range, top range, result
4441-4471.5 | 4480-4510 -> 1.12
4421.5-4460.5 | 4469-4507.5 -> 1.11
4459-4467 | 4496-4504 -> 1.25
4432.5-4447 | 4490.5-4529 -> 1.08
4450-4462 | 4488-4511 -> 1.19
